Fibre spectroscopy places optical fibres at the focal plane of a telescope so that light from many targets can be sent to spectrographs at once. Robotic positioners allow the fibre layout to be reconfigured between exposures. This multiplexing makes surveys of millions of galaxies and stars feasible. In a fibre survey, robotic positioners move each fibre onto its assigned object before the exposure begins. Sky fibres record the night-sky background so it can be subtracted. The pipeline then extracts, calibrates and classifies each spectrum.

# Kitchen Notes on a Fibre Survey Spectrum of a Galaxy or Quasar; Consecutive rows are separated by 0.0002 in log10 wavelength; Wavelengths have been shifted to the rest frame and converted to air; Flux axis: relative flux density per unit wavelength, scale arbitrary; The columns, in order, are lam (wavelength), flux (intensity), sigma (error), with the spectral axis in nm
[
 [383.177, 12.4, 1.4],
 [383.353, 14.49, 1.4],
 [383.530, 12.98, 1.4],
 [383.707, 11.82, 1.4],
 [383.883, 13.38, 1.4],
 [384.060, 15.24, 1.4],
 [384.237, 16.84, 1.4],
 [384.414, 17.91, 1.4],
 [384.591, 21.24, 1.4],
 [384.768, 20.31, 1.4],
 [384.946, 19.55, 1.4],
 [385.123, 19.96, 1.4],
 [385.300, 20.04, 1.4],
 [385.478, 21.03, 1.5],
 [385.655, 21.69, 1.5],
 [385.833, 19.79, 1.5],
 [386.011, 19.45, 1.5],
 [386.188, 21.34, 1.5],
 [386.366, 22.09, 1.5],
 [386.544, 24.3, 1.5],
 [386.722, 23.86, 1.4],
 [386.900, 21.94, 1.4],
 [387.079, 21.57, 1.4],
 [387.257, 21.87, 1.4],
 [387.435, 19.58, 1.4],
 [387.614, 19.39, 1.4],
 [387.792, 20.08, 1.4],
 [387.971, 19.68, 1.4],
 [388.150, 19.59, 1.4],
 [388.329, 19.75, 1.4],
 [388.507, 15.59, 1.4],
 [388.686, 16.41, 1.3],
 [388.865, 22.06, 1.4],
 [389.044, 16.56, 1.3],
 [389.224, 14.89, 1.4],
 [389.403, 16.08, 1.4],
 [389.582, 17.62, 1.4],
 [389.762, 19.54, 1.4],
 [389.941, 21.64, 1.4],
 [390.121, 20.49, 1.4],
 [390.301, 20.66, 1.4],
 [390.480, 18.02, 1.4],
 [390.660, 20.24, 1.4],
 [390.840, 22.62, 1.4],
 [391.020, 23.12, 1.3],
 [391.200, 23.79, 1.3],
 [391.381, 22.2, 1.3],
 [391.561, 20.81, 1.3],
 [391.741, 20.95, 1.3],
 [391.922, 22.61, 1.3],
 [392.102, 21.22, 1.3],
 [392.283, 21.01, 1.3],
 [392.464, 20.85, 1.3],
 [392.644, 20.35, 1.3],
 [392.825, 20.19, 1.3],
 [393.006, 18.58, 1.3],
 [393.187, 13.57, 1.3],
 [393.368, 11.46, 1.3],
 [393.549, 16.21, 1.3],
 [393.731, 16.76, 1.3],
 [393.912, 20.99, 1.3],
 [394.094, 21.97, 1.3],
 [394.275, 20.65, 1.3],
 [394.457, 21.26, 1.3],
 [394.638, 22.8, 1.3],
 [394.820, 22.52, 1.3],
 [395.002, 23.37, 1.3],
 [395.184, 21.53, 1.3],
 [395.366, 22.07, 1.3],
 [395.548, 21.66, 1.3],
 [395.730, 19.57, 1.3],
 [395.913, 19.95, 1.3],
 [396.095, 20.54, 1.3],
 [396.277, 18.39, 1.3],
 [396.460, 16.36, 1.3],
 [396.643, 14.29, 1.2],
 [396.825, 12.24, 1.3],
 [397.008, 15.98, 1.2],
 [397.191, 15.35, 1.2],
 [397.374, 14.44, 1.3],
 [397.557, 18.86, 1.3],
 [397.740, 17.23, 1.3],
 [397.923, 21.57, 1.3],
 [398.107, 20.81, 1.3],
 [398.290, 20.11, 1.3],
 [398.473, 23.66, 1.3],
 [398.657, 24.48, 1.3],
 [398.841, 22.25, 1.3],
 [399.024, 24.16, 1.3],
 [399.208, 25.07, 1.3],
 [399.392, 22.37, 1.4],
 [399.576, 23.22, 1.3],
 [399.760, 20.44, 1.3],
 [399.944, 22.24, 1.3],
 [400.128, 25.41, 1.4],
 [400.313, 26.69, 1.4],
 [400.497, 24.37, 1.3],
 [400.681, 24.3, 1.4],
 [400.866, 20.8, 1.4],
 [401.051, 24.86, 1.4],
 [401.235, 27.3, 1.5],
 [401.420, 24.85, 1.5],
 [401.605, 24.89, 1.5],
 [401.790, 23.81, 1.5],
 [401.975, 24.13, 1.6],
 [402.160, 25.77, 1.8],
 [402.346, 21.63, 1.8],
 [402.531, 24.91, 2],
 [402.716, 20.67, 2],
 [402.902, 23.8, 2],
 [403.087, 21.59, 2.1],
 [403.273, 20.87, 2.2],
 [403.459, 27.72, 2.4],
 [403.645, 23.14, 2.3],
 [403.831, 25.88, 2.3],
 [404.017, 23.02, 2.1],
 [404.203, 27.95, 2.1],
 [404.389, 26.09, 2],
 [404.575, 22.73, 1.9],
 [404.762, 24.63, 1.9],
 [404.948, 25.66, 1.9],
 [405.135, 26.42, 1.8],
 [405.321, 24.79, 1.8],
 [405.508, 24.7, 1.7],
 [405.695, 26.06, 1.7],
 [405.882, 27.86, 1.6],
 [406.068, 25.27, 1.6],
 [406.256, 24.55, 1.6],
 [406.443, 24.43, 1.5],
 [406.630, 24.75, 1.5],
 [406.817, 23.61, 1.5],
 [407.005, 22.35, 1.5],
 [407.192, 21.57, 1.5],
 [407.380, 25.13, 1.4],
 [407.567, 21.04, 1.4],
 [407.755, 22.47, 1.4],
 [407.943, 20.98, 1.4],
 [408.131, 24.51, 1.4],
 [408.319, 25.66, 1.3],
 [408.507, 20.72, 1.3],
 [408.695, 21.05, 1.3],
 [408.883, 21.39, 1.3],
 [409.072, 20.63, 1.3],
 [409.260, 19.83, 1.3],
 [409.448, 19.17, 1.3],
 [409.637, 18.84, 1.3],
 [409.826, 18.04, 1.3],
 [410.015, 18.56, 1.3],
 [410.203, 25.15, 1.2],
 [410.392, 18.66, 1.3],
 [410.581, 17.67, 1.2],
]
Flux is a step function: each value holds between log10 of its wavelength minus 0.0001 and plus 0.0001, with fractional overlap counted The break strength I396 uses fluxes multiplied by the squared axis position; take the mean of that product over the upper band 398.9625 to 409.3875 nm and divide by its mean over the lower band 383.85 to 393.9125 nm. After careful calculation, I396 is 1.31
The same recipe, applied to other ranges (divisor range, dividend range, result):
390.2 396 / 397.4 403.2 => 1.17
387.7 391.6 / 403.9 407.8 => 1.36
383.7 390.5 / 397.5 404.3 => 1.29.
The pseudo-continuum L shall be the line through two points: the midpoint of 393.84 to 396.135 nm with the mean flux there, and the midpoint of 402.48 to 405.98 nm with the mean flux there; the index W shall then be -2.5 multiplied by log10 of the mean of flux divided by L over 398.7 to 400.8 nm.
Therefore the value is -0.03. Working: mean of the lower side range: 21.5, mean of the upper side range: 24.7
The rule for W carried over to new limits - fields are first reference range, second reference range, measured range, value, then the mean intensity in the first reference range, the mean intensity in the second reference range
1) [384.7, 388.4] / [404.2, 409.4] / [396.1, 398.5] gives 0.260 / 20.8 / 23.7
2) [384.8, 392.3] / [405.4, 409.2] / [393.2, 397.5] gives 0.153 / 20.3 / 23.4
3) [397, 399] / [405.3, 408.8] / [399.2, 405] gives -0.118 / 19.8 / 23.7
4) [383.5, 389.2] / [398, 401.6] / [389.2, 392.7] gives 0.012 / 19.3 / 23.6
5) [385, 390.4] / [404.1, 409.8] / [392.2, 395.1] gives 0.080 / 19.9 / 23.4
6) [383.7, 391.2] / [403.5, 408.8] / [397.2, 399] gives 0.100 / 19.6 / 24.2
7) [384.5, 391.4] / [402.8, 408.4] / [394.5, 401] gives 0.082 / 20.2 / 24.3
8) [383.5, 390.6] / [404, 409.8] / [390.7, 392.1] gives -0.104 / 19.2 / 23.4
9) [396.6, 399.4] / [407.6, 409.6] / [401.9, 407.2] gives -0.174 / 19.6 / 21.5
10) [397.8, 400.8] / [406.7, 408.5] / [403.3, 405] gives -0.091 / 23.1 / 22.9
